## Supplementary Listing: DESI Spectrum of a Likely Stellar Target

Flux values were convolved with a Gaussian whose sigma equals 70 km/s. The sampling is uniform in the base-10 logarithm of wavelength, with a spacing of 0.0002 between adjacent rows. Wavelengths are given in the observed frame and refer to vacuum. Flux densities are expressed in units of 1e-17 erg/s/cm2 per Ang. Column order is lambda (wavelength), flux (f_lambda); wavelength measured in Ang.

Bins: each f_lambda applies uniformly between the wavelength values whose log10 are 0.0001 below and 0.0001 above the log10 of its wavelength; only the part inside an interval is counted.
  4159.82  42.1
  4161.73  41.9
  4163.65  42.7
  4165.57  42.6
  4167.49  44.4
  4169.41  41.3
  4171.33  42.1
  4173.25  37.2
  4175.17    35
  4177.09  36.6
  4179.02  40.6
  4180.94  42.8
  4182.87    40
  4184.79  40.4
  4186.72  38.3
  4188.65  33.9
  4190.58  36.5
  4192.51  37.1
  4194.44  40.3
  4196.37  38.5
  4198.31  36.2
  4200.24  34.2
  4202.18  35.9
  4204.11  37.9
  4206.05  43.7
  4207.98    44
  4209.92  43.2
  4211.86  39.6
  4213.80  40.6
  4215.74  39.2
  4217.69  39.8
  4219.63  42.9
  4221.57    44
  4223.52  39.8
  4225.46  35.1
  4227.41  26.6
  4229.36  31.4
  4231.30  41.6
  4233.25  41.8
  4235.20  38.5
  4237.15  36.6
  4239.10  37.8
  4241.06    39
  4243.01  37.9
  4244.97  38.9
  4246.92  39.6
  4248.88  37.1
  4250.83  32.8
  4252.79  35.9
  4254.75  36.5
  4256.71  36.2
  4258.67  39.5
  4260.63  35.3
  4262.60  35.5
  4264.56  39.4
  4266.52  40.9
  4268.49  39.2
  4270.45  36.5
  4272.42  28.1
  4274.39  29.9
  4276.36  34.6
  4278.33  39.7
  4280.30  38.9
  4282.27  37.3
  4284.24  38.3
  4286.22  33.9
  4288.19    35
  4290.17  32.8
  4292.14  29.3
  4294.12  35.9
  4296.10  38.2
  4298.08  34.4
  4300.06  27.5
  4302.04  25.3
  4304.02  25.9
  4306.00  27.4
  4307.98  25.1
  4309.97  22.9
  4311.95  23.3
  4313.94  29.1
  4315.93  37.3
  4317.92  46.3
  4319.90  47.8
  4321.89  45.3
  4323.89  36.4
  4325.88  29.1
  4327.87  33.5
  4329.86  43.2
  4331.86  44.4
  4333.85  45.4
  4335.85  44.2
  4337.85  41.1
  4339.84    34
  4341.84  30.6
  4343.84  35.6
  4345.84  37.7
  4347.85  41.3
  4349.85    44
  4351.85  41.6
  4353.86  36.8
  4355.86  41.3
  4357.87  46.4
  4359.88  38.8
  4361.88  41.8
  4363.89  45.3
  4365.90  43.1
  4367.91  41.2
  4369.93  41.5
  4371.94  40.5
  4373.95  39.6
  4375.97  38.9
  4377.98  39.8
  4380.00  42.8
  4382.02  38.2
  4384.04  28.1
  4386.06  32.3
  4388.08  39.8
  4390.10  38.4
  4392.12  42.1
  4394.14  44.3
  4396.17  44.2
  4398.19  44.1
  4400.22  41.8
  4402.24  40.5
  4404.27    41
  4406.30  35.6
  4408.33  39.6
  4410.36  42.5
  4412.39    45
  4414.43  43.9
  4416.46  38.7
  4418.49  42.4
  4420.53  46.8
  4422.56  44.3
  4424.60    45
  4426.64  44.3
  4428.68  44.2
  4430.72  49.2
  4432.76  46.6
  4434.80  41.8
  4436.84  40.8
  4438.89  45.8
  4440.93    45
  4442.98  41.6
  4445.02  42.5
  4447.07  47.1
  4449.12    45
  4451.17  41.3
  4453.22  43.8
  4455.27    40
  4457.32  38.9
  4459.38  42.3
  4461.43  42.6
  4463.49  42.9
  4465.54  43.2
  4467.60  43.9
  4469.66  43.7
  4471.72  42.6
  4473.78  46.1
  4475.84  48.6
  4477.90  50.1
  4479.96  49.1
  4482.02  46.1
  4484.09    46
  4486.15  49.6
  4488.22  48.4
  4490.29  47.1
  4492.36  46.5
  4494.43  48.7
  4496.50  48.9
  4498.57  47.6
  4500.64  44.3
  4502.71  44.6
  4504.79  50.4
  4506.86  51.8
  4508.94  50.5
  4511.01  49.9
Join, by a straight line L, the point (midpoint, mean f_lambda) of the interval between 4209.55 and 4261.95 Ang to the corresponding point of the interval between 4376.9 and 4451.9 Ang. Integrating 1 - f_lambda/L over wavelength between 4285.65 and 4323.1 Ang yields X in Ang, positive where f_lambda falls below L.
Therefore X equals 6.4 Ang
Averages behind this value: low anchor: 38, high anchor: 42.1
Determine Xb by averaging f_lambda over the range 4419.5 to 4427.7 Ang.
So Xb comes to 45.1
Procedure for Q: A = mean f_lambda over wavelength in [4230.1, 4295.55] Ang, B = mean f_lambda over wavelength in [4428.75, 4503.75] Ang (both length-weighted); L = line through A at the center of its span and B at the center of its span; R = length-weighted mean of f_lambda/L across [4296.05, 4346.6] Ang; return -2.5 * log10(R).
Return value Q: 0.12 mag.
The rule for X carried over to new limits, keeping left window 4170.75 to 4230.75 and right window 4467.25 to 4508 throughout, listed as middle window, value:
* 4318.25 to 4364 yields 2.73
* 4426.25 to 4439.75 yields 0.27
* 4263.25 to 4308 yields 7.89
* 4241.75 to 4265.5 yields 1.80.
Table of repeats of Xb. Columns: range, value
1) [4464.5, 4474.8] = 43.9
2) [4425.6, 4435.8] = 45.2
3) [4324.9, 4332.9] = 37.6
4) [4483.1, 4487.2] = 47.8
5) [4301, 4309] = 25.9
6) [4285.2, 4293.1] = 32.8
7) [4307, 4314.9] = 25.1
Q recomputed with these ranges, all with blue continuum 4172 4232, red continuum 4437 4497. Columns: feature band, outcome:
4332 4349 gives 0.08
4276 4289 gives 0.10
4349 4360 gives 0.01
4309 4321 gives 0.19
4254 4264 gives 0.09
